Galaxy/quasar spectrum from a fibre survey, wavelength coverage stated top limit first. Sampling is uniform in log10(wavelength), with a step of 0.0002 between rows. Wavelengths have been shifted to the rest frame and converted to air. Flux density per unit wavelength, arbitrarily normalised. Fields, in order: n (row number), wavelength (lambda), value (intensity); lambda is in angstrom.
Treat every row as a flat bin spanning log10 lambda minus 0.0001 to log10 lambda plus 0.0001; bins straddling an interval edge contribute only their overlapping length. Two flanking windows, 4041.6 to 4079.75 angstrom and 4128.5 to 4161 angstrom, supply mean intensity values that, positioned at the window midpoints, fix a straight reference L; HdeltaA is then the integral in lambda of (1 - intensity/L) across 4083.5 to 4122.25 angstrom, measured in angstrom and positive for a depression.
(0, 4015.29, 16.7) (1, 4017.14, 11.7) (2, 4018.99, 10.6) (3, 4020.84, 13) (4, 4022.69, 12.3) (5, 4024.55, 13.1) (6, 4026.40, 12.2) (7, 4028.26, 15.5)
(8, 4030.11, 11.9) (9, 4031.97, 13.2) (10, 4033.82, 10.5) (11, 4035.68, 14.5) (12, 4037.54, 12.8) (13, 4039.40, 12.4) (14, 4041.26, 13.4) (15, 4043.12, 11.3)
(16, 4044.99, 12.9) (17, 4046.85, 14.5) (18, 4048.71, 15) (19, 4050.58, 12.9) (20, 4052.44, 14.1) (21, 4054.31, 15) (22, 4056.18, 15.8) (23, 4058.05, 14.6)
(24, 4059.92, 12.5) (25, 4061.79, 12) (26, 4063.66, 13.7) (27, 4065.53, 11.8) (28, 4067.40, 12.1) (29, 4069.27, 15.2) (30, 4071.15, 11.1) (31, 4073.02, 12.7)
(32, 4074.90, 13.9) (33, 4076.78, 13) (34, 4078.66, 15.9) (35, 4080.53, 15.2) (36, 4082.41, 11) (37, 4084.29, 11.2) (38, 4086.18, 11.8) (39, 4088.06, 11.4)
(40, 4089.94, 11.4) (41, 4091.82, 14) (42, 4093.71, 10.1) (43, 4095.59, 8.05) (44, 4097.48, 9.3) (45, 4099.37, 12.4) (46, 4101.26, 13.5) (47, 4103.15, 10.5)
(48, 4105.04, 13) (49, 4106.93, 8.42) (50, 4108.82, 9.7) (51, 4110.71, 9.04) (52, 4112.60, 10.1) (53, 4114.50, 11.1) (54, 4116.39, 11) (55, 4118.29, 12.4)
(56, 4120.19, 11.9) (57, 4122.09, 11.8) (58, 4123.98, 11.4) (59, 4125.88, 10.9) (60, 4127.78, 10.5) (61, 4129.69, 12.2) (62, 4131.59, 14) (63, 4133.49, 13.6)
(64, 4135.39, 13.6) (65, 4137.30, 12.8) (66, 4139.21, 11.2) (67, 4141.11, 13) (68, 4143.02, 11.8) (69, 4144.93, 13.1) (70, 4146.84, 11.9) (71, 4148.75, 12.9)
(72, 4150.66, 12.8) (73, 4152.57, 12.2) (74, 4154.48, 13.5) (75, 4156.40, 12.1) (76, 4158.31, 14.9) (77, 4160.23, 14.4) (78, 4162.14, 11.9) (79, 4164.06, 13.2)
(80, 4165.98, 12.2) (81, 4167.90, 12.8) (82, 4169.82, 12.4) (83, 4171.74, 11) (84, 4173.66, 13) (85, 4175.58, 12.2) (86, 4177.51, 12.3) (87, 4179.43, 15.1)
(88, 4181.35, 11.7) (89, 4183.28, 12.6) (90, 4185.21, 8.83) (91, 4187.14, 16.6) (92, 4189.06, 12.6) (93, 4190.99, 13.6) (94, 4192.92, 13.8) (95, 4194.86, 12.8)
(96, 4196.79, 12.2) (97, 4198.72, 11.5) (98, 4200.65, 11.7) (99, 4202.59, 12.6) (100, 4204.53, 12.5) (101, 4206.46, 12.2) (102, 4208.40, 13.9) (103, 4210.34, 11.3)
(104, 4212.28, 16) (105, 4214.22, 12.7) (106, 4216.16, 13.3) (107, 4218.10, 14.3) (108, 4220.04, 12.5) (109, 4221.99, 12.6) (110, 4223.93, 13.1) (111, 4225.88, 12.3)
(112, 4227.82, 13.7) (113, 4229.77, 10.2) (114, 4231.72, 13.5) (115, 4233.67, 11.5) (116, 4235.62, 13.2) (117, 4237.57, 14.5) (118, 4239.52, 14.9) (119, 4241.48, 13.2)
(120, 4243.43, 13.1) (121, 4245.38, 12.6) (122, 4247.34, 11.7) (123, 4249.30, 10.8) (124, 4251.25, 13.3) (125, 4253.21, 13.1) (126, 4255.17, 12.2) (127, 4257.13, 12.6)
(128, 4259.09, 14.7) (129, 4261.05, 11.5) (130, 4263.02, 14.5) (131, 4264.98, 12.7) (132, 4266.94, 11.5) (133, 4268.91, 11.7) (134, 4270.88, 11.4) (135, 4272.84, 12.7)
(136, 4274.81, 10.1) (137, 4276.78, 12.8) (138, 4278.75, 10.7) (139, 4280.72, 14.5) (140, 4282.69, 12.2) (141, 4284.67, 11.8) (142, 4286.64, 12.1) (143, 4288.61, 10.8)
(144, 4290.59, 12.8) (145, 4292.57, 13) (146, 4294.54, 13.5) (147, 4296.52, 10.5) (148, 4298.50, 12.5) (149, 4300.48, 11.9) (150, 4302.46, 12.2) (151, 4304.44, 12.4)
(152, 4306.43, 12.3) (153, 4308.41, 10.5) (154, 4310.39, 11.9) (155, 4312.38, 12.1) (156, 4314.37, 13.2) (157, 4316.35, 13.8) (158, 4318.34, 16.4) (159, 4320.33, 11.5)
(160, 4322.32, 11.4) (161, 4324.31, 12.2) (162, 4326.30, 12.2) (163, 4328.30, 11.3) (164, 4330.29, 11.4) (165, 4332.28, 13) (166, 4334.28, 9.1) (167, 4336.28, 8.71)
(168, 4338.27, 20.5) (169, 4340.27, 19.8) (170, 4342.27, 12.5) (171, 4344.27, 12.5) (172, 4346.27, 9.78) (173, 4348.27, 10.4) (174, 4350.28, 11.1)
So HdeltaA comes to 6.37 angstrom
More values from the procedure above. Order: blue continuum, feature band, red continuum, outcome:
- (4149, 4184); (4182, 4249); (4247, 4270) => -1.0 angstrom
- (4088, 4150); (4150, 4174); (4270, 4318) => -2.2 angstrom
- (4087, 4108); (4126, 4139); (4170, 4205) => -1.0 angstrom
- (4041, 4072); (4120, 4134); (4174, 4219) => 1.2 angstrom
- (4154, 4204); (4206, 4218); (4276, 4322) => -0.7 angstrom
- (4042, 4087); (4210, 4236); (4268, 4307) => -1.0 angstrom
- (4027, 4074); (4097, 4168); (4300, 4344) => 5.7 angstrom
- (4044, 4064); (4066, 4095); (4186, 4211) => 2.4 angstrom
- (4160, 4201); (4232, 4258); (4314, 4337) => -1.0 angstrom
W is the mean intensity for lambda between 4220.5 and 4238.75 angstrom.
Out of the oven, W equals 12.8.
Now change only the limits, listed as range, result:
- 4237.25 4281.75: 12.6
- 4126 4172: 12.7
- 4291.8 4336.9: 12.1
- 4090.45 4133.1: 11.2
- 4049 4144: 12.2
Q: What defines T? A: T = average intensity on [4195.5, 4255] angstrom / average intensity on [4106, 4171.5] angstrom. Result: 1.06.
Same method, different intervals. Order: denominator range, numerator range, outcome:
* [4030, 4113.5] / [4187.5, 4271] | 1.03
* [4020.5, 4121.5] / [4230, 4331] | 1.00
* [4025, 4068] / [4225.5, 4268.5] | 0.96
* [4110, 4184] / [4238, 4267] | 1.05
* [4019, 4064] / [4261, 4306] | 0.92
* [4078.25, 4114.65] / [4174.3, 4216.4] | 1.13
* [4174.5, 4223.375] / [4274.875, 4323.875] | 0.96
